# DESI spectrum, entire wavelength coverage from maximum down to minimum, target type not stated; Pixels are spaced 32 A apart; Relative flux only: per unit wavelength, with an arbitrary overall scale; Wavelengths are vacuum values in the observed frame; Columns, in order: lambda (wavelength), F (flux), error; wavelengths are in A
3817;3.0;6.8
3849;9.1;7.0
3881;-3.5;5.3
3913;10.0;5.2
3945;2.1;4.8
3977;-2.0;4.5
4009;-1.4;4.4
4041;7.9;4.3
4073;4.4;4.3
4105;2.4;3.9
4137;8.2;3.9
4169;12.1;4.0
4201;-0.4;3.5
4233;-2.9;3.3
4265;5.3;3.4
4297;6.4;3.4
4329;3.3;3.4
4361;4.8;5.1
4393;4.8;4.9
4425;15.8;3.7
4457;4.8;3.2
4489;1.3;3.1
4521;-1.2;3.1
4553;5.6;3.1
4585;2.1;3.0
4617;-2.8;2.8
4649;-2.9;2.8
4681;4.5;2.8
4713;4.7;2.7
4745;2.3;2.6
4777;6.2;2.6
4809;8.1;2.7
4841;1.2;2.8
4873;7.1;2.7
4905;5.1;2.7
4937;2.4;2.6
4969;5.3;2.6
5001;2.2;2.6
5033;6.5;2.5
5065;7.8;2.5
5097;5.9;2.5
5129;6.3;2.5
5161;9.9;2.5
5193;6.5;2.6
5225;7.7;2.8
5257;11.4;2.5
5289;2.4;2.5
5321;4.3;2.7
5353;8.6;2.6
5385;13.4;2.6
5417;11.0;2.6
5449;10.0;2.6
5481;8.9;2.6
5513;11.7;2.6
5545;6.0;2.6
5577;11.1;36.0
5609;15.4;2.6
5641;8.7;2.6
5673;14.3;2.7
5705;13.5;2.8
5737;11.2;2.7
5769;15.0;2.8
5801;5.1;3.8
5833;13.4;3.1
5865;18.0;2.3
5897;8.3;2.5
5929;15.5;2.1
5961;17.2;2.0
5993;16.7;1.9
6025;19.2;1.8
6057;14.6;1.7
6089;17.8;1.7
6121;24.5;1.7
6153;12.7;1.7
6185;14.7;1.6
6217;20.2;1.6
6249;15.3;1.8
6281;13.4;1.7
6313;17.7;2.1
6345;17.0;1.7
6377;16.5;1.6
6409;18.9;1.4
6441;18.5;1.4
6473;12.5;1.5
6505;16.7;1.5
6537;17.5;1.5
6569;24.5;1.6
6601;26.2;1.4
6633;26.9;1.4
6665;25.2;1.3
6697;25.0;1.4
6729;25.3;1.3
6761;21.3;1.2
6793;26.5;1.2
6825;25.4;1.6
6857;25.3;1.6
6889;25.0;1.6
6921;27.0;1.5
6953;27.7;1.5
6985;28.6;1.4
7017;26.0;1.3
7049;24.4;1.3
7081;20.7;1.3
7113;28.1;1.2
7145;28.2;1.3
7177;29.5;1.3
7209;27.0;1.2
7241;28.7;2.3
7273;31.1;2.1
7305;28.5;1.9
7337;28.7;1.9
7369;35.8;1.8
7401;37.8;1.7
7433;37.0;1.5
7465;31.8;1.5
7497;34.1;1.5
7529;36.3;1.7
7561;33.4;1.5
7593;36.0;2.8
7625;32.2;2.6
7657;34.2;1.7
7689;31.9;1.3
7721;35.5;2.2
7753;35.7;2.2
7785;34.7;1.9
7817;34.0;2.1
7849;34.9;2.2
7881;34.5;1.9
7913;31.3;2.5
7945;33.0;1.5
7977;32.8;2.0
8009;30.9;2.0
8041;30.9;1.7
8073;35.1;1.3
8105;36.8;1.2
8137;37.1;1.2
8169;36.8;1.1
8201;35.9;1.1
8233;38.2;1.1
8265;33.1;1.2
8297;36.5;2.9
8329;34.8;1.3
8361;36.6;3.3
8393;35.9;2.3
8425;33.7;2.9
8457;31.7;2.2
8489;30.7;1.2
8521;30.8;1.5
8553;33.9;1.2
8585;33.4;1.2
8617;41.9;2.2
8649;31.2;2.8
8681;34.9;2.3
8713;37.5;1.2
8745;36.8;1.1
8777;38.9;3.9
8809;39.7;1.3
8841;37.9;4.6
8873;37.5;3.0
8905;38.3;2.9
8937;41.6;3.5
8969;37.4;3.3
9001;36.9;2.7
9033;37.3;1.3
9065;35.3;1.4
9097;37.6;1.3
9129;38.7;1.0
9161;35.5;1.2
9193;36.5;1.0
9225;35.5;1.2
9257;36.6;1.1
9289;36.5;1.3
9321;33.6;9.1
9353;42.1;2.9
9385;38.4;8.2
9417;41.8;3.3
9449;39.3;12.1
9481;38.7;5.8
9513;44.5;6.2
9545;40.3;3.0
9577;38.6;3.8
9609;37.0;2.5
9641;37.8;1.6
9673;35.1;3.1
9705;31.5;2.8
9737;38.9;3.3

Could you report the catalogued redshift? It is 0.644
